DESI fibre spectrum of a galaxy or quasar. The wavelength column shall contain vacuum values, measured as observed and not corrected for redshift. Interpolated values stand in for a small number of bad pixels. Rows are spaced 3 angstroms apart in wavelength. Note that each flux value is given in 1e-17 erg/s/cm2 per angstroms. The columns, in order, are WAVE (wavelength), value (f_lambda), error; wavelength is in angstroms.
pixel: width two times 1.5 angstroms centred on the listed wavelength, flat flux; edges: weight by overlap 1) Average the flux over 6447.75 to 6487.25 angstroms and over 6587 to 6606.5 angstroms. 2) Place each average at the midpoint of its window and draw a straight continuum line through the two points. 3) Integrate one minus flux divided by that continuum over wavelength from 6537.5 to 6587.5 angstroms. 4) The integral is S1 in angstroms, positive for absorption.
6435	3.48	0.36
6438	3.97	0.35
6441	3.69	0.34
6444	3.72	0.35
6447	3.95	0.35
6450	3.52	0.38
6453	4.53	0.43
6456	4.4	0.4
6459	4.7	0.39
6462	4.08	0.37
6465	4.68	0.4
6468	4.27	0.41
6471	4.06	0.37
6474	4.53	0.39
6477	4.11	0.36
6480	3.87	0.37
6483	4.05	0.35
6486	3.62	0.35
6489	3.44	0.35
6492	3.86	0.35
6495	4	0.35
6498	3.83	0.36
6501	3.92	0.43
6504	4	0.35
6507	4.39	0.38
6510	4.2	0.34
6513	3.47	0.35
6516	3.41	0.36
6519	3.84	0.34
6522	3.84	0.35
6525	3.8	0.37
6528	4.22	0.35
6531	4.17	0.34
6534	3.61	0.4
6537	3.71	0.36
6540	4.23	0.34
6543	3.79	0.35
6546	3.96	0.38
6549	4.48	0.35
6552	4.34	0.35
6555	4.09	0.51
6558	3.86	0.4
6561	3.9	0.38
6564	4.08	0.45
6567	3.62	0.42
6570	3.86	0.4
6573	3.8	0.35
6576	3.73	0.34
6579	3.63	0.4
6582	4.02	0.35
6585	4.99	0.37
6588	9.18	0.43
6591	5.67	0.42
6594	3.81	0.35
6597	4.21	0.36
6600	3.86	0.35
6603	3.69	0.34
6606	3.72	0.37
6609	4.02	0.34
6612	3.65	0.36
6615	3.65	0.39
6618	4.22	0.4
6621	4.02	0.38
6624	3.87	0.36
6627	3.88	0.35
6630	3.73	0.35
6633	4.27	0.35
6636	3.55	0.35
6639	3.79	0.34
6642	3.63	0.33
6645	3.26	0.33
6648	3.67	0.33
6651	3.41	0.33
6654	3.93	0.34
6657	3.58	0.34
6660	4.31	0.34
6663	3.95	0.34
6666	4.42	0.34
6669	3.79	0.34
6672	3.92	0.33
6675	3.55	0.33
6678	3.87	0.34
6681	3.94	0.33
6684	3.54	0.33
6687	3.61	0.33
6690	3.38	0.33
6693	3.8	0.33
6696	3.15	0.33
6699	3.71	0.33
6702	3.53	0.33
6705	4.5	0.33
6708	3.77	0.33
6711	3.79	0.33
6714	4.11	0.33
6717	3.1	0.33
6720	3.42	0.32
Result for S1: 5.8 angstroms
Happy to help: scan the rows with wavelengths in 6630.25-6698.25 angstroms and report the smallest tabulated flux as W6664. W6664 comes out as 3.15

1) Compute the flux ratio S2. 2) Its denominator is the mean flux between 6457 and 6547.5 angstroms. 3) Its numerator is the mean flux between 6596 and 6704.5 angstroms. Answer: 0.95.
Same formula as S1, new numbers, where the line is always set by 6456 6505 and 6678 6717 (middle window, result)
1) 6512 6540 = 1.29 angstroms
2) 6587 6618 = -4.63 angstroms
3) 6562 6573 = 0.23 angstroms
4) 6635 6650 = 0.91 angstroms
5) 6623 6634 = -0.27 angstroms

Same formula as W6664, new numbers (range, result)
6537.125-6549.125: 3.79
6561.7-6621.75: 3.62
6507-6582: 3.41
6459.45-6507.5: 3.44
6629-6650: 3.26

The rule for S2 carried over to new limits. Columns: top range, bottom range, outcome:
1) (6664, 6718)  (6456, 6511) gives 0.92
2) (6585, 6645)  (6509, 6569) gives 1.08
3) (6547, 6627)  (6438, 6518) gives 1.05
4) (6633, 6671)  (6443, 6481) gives 0.90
